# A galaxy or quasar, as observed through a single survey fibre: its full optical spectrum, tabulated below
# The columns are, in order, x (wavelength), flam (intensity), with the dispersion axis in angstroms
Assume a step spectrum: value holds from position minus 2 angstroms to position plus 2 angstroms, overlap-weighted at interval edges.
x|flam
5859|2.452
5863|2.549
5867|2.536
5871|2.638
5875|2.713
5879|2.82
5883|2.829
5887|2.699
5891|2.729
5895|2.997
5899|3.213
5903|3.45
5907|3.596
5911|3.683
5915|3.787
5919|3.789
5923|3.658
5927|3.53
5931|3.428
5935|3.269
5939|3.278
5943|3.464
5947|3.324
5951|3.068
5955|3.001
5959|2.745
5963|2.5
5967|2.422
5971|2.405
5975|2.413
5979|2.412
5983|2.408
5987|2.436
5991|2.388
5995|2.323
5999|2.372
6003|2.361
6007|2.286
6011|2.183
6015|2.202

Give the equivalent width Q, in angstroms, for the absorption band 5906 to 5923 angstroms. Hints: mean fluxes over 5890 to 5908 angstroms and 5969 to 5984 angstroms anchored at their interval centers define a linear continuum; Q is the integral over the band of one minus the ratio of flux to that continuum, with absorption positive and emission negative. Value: -3.76 angstroms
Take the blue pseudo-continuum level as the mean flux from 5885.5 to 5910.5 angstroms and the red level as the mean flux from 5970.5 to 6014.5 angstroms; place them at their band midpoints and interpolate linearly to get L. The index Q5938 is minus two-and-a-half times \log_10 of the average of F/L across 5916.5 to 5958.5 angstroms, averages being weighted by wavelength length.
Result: -0.189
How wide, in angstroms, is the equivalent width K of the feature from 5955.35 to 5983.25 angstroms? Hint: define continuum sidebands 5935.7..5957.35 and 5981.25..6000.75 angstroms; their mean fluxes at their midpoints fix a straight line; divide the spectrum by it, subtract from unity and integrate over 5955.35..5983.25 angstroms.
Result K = 2.85 angstroms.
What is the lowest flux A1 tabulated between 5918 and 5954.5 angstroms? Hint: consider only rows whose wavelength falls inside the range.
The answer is 3.068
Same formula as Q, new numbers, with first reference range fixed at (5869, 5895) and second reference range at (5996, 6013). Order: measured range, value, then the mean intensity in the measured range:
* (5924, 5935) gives -3.7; 3.46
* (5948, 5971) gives -2.5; 2.74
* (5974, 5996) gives -0.2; 2.4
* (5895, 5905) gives -2.1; 3.26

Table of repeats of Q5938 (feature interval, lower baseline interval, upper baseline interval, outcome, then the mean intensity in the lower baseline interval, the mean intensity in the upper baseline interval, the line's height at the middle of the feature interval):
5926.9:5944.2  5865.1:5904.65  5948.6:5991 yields -0.25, 2.86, 2.58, 2.69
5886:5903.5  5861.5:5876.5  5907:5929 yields 0.06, 2.61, 3.68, 3.17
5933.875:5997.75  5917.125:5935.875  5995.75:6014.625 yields 0.08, 3.55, 2.29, 2.92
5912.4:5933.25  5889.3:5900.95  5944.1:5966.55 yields -0.23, 2.99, 2.91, 2.95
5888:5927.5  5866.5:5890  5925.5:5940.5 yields -0.11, 2.72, 3.37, 3.07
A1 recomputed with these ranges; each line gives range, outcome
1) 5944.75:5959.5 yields 2.745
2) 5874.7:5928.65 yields 2.699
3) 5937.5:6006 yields 2.323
